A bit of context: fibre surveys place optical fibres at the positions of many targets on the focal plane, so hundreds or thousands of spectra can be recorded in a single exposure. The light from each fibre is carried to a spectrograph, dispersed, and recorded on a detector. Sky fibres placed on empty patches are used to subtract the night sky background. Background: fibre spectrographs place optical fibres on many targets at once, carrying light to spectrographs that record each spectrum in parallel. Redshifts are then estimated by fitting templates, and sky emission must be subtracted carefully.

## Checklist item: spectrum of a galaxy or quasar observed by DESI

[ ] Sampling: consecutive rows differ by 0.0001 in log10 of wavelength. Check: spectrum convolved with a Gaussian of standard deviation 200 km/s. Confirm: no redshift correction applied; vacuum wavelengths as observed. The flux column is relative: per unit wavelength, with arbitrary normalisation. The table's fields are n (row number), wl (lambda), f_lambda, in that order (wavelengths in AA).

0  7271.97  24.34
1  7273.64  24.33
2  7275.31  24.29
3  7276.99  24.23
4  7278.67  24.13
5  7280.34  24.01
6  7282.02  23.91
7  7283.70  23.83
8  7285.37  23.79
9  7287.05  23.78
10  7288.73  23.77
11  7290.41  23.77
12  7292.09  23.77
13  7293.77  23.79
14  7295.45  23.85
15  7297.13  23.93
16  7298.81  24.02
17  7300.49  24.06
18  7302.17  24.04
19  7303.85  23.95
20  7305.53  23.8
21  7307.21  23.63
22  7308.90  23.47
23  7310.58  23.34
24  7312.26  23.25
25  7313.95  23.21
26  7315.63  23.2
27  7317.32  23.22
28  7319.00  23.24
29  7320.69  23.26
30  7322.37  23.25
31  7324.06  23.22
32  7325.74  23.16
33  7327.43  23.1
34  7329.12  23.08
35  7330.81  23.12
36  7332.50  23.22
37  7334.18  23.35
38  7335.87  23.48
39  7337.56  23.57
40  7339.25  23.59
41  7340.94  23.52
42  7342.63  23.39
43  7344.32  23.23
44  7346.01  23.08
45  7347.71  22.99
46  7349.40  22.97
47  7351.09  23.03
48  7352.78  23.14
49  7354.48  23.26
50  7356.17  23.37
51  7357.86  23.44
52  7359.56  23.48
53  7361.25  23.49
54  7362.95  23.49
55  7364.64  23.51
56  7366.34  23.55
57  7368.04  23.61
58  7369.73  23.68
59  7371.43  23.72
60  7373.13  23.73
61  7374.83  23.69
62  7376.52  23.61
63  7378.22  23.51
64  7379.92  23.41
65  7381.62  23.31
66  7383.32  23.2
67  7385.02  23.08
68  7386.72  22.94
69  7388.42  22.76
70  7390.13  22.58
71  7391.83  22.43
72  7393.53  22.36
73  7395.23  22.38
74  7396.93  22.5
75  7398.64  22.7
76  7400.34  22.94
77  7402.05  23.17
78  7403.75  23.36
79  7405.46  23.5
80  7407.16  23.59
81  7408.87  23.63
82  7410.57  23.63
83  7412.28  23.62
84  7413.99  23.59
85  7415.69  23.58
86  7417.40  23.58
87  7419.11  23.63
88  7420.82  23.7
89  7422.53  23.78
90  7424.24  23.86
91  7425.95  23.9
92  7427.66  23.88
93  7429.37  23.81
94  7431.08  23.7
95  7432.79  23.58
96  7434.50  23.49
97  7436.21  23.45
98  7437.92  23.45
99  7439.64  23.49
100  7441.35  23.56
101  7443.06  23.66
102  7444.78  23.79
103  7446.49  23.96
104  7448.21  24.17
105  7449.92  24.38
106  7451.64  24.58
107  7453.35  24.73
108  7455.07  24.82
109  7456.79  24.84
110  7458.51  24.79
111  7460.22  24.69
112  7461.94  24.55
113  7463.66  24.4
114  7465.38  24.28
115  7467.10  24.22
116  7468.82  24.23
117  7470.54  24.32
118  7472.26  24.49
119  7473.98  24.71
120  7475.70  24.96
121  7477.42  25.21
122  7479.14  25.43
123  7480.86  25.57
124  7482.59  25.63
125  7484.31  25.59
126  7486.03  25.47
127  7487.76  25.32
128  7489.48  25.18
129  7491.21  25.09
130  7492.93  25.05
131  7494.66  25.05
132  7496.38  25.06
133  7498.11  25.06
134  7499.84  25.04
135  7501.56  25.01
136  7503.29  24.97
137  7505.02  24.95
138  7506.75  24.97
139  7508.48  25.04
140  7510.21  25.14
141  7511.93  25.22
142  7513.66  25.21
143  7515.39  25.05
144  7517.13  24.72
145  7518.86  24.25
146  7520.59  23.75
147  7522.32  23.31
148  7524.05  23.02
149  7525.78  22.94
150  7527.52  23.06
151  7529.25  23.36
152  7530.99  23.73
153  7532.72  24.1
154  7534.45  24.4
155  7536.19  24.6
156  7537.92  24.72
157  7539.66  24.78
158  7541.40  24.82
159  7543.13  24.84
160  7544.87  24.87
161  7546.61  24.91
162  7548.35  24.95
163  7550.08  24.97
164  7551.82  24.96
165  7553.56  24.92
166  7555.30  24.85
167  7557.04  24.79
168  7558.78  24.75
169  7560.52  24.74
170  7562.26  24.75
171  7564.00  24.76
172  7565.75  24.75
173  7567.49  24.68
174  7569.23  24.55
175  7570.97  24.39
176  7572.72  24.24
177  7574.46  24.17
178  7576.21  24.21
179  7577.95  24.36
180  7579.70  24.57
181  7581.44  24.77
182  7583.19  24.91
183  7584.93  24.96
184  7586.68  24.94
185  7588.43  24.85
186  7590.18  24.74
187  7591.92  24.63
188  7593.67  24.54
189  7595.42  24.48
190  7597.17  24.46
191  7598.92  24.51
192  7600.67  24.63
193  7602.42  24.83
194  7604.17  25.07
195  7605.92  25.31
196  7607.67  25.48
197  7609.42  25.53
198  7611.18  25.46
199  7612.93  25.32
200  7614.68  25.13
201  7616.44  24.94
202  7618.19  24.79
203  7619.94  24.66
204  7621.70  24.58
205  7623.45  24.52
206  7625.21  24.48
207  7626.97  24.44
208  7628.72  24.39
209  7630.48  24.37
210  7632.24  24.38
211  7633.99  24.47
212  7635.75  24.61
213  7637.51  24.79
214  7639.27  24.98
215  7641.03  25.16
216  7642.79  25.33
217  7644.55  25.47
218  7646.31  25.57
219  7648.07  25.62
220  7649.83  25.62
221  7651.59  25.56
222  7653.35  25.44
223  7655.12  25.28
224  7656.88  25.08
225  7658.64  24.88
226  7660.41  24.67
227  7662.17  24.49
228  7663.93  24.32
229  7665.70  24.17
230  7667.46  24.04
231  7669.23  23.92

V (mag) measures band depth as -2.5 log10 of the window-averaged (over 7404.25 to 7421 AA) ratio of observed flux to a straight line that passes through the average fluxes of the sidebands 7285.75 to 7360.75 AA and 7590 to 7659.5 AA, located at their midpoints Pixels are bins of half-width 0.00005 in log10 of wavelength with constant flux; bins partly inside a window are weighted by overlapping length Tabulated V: 0.014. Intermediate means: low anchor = 23.4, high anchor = 24.9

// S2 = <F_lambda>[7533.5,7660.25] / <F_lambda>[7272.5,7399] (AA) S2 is 1.06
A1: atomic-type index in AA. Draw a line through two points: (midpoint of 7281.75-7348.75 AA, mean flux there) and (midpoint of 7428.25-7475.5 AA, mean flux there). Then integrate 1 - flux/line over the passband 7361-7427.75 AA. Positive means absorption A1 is 1.5 AA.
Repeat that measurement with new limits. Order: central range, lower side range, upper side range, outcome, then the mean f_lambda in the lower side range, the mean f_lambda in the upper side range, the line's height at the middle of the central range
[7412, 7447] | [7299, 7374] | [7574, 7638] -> 0.3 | 23.4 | 24.7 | 23.9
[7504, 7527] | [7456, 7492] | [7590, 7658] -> 0.5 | 24.9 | 24.9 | 24.9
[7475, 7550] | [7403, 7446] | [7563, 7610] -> -1.6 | 23.6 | 24.7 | 24.2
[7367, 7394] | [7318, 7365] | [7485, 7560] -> 0.4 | 23.3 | 24.7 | 23.6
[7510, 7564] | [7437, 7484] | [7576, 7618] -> 0.5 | 24.5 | 24.9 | 24.7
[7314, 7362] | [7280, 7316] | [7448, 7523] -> 1.4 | 23.7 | 24.8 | 24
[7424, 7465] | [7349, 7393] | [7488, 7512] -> 0.4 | 23.3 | 25.1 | 24.3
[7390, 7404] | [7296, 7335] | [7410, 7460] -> 0.6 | 23.4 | 23.9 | 23.8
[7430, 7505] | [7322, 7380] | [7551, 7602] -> -1.7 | 23.4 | 24.6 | 24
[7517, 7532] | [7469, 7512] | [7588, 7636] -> 0.9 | 25.1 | 24.8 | 25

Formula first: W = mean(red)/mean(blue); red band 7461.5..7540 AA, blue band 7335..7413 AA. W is 1.06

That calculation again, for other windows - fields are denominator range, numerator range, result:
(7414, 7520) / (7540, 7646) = 1.01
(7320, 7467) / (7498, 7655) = 1.05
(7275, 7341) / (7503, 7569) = 1.04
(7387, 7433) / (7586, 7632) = 1.06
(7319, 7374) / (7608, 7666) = 1.07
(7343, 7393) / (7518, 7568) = 1.05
